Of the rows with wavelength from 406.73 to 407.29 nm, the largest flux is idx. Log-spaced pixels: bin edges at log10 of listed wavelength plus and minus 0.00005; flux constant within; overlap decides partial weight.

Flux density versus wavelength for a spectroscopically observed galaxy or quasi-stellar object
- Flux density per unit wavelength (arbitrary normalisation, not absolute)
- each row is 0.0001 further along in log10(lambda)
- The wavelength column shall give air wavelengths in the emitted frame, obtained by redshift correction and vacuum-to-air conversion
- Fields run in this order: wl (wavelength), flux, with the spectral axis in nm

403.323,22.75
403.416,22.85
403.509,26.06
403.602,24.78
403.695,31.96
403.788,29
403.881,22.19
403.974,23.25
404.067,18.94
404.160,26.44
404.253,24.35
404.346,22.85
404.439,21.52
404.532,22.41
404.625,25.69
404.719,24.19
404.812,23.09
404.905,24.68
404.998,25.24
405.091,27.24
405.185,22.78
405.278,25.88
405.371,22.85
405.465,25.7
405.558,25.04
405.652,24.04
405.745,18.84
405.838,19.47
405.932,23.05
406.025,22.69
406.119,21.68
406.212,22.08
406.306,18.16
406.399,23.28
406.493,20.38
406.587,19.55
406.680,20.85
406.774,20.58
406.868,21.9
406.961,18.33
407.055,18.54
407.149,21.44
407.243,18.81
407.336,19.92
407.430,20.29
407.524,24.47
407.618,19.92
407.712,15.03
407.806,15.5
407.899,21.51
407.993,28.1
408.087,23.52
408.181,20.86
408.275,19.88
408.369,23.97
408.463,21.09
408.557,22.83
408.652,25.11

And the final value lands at 21.9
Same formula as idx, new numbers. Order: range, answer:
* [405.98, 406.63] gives 23.28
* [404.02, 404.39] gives 26.44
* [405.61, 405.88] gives 24.04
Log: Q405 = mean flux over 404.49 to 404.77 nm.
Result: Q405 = 24.1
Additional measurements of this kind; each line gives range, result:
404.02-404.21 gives 22.7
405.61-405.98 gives 21.4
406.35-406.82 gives 20.9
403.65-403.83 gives 30.5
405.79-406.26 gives 21.8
